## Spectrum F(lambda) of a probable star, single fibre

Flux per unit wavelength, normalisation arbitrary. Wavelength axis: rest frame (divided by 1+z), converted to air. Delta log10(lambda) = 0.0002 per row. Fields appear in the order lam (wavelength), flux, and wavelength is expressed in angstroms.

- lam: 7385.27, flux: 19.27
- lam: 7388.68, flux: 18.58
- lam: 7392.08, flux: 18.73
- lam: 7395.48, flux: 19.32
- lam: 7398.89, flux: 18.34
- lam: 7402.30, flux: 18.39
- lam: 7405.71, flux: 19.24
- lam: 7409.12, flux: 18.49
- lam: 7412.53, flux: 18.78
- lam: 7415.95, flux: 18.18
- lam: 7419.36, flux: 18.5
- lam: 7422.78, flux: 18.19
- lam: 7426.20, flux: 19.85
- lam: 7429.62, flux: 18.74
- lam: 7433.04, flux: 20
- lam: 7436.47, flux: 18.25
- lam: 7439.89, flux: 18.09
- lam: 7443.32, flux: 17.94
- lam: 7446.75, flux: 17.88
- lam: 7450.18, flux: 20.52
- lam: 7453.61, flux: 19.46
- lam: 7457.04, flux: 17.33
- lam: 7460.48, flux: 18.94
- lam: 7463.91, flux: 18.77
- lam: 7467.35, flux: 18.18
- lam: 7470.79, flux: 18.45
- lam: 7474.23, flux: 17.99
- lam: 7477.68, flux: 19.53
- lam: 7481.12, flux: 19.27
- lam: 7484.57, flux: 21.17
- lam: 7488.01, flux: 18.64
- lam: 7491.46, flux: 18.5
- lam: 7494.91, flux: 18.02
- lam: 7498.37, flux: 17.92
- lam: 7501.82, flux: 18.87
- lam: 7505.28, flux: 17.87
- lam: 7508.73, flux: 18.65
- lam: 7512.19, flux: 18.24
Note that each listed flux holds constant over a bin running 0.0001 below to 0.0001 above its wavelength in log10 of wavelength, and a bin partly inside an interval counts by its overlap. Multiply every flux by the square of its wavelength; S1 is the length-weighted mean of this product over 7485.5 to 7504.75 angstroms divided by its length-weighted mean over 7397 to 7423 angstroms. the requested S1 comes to 1.02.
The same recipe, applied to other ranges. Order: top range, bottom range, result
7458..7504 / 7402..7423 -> 1.03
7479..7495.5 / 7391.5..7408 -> 1.05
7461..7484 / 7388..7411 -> 1.03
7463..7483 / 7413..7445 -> 1.02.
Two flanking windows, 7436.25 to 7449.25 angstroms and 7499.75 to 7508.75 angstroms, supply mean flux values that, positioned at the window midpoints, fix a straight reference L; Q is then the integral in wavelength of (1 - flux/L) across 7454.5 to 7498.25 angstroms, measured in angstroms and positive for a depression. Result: -1.0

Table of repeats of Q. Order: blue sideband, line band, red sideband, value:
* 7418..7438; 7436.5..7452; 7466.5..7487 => 0.3 angstroms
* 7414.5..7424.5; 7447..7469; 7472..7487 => 0.2 angstroms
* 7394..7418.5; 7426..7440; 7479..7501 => -0.2 angstroms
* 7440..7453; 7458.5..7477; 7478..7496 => 0.5 angstroms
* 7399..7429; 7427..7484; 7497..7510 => -0.8 angstroms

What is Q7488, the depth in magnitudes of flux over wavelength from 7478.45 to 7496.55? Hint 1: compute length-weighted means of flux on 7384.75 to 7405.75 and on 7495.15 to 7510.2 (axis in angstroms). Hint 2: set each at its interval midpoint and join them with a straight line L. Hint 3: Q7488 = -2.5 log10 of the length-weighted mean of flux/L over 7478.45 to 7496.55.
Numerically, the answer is -0.046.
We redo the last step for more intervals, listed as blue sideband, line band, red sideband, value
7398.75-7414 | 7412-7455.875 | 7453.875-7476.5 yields -0.01 mag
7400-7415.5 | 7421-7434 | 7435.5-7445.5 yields -0.05 mag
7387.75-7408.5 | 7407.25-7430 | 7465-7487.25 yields 0.01 mag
